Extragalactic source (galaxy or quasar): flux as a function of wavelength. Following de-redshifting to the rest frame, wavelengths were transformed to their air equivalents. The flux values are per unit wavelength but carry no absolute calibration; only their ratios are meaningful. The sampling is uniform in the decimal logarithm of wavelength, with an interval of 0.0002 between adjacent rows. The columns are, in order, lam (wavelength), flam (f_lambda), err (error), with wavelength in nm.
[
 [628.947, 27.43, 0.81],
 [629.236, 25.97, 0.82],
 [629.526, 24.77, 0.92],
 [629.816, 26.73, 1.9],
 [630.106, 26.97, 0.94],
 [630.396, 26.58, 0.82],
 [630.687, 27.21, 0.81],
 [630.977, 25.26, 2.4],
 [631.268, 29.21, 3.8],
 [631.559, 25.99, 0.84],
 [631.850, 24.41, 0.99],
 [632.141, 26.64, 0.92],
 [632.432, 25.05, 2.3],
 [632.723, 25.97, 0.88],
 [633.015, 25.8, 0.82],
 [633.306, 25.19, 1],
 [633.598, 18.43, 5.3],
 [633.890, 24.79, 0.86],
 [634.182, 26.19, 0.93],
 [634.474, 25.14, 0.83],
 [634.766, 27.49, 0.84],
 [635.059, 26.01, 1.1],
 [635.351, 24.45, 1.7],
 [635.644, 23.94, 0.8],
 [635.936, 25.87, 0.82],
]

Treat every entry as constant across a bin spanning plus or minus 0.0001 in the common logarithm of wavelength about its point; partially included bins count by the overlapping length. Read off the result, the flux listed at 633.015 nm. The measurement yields 25.8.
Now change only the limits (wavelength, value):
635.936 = 25.87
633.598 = 18.43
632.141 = 26.64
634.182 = 26.19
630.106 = 26.97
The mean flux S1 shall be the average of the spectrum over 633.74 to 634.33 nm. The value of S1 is 25.4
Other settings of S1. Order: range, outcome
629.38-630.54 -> 26.3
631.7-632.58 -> 25.4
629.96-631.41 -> 27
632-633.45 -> 25.7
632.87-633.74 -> 23.2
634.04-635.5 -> 25.9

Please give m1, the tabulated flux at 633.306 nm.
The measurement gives 25.19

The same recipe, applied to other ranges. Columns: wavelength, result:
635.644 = 23.94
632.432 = 25.05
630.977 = 25.26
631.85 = 24.41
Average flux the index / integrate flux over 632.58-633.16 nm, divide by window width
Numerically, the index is 25.9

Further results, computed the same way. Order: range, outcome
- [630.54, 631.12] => 26.2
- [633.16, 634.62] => 24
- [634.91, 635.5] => 25.2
